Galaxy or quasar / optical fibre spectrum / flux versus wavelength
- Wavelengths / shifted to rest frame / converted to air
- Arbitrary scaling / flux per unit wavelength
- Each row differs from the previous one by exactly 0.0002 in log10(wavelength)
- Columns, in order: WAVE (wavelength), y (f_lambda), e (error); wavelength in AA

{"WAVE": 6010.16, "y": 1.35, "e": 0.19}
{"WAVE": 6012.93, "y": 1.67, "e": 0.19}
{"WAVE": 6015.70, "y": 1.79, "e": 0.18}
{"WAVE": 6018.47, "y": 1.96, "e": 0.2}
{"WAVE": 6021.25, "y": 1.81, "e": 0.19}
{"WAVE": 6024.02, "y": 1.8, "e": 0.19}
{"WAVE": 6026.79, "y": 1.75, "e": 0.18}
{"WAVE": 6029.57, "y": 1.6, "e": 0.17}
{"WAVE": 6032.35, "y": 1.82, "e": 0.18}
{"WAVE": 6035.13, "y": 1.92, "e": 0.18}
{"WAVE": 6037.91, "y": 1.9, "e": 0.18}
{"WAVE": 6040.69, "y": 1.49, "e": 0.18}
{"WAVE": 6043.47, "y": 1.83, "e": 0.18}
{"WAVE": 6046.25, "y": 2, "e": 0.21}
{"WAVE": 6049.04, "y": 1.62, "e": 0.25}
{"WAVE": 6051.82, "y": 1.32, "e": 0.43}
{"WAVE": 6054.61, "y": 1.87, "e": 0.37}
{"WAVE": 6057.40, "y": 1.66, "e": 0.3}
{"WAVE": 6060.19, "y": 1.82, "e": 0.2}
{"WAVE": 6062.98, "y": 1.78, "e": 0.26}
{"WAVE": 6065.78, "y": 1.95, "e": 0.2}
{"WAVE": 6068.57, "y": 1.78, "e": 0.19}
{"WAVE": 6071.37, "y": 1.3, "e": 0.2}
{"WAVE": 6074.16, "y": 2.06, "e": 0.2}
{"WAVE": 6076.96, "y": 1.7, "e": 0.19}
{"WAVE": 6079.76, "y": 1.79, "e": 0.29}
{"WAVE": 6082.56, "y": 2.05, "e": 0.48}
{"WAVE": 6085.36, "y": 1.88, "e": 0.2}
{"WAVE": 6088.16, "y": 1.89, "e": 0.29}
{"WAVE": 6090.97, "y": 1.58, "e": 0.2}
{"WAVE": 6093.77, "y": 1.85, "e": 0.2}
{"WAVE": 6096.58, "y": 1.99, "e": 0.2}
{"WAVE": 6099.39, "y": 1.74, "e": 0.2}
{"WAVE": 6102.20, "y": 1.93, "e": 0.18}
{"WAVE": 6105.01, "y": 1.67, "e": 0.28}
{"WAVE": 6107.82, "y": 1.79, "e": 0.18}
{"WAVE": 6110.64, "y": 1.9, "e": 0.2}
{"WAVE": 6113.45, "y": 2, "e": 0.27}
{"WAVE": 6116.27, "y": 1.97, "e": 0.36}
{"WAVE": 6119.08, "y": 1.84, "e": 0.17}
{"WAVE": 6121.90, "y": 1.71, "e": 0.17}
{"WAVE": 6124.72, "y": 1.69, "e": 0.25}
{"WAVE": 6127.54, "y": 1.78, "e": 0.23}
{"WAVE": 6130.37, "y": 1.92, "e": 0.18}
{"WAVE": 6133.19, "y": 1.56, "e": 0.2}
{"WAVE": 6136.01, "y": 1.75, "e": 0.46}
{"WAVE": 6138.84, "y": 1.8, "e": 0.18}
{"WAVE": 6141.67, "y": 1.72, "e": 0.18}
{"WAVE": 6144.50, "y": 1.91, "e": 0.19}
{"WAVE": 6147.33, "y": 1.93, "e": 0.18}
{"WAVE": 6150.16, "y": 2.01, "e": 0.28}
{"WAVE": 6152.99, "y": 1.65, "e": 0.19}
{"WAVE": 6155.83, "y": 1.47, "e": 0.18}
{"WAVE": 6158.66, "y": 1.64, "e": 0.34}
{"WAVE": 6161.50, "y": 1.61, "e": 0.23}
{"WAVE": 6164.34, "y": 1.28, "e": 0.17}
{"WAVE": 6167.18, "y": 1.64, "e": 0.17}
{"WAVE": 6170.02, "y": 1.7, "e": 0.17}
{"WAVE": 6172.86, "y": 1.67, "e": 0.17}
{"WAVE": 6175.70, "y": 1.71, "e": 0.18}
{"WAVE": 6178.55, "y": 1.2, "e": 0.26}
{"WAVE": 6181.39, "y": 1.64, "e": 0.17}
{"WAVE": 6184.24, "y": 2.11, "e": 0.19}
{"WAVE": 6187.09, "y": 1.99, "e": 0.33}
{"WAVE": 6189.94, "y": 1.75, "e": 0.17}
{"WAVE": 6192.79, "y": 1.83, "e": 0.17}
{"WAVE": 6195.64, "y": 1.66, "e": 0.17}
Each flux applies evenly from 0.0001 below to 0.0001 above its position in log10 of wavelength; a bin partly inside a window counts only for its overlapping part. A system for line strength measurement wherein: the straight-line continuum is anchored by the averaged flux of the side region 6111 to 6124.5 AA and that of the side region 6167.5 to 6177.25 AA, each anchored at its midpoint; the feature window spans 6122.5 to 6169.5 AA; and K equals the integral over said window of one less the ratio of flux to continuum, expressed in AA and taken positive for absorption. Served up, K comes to 1.6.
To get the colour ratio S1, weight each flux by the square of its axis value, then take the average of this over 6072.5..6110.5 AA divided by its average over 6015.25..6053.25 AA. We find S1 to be 1.07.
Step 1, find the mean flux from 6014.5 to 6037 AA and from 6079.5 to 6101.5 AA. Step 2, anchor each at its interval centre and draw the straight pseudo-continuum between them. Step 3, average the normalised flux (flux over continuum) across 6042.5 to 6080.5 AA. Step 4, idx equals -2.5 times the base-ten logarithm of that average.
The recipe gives 0.05 mag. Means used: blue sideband 1.81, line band 1.75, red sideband 1.85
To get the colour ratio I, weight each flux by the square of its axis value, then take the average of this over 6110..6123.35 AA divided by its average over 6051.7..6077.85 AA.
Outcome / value 1.1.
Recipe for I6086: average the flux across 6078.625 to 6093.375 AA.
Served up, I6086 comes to 1.84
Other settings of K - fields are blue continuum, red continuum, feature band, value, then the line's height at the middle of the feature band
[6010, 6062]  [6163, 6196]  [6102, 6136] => -1.92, 1.71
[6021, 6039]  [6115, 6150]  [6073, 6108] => -0.74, 1.8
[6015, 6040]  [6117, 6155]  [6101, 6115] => -0.51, 1.79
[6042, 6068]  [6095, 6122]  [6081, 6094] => -0.20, 1.82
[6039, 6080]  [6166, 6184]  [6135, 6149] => -1.44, 1.66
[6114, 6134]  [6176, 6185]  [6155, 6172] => 1.13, 1.68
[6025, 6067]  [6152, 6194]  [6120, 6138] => -0.51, 1.69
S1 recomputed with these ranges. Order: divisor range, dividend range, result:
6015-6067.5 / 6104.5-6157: 1.04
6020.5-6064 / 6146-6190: 1.00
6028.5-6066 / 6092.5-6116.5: 1.09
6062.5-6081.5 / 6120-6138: 1.00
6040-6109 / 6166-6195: 1.00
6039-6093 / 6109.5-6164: 1.03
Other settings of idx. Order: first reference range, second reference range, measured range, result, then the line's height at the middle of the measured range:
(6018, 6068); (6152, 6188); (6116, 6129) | -0.062 mag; 1.68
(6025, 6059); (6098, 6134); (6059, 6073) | 0.017 mag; 1.76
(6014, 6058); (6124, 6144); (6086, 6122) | -0.051 mag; 1.76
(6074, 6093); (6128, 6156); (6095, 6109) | -0.002 mag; 1.82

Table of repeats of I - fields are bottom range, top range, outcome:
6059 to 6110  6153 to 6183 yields 0.89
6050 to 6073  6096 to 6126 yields 1.11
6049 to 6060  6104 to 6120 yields 1.16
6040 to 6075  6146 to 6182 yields 0.97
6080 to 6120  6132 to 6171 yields 0.92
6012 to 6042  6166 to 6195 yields 1.02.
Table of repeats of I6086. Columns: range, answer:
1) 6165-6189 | 1.7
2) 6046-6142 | 1.79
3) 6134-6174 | 1.7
